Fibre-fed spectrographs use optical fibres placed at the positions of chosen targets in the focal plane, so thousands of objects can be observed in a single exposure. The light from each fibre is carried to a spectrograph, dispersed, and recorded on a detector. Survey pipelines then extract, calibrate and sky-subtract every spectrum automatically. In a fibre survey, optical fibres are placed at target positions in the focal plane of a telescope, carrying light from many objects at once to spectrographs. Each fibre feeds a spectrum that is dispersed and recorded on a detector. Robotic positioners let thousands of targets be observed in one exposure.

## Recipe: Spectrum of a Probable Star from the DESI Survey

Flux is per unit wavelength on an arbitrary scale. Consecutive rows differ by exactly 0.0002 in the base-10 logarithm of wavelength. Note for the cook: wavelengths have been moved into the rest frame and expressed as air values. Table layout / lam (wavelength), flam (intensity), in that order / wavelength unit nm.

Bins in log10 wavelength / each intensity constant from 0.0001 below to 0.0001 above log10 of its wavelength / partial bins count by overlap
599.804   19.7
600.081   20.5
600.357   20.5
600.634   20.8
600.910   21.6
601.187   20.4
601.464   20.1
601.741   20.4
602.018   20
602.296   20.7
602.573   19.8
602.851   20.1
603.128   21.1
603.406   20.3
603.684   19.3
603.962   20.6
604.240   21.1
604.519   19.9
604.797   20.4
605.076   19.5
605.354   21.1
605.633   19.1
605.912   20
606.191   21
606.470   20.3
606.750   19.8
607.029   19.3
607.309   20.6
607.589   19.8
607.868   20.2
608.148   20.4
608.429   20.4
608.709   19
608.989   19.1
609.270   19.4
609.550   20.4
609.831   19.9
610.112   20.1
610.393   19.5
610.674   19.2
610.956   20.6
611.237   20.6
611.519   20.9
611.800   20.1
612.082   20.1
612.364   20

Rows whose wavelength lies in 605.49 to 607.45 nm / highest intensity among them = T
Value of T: 21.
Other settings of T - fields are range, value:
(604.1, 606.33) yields 21.1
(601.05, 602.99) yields 20.7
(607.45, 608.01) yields 20.2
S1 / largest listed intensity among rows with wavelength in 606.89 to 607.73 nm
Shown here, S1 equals 20.6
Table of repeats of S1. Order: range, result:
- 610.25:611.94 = 20.9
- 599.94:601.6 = 21.6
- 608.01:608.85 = 20.4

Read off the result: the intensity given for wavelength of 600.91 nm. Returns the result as 21.6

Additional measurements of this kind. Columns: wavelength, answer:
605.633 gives 19.1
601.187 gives 20.4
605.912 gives 20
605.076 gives 19.5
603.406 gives 20.3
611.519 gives 20.9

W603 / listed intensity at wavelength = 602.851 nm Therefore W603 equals 20.1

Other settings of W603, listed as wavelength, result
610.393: 19.5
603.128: 21.1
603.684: 19.3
